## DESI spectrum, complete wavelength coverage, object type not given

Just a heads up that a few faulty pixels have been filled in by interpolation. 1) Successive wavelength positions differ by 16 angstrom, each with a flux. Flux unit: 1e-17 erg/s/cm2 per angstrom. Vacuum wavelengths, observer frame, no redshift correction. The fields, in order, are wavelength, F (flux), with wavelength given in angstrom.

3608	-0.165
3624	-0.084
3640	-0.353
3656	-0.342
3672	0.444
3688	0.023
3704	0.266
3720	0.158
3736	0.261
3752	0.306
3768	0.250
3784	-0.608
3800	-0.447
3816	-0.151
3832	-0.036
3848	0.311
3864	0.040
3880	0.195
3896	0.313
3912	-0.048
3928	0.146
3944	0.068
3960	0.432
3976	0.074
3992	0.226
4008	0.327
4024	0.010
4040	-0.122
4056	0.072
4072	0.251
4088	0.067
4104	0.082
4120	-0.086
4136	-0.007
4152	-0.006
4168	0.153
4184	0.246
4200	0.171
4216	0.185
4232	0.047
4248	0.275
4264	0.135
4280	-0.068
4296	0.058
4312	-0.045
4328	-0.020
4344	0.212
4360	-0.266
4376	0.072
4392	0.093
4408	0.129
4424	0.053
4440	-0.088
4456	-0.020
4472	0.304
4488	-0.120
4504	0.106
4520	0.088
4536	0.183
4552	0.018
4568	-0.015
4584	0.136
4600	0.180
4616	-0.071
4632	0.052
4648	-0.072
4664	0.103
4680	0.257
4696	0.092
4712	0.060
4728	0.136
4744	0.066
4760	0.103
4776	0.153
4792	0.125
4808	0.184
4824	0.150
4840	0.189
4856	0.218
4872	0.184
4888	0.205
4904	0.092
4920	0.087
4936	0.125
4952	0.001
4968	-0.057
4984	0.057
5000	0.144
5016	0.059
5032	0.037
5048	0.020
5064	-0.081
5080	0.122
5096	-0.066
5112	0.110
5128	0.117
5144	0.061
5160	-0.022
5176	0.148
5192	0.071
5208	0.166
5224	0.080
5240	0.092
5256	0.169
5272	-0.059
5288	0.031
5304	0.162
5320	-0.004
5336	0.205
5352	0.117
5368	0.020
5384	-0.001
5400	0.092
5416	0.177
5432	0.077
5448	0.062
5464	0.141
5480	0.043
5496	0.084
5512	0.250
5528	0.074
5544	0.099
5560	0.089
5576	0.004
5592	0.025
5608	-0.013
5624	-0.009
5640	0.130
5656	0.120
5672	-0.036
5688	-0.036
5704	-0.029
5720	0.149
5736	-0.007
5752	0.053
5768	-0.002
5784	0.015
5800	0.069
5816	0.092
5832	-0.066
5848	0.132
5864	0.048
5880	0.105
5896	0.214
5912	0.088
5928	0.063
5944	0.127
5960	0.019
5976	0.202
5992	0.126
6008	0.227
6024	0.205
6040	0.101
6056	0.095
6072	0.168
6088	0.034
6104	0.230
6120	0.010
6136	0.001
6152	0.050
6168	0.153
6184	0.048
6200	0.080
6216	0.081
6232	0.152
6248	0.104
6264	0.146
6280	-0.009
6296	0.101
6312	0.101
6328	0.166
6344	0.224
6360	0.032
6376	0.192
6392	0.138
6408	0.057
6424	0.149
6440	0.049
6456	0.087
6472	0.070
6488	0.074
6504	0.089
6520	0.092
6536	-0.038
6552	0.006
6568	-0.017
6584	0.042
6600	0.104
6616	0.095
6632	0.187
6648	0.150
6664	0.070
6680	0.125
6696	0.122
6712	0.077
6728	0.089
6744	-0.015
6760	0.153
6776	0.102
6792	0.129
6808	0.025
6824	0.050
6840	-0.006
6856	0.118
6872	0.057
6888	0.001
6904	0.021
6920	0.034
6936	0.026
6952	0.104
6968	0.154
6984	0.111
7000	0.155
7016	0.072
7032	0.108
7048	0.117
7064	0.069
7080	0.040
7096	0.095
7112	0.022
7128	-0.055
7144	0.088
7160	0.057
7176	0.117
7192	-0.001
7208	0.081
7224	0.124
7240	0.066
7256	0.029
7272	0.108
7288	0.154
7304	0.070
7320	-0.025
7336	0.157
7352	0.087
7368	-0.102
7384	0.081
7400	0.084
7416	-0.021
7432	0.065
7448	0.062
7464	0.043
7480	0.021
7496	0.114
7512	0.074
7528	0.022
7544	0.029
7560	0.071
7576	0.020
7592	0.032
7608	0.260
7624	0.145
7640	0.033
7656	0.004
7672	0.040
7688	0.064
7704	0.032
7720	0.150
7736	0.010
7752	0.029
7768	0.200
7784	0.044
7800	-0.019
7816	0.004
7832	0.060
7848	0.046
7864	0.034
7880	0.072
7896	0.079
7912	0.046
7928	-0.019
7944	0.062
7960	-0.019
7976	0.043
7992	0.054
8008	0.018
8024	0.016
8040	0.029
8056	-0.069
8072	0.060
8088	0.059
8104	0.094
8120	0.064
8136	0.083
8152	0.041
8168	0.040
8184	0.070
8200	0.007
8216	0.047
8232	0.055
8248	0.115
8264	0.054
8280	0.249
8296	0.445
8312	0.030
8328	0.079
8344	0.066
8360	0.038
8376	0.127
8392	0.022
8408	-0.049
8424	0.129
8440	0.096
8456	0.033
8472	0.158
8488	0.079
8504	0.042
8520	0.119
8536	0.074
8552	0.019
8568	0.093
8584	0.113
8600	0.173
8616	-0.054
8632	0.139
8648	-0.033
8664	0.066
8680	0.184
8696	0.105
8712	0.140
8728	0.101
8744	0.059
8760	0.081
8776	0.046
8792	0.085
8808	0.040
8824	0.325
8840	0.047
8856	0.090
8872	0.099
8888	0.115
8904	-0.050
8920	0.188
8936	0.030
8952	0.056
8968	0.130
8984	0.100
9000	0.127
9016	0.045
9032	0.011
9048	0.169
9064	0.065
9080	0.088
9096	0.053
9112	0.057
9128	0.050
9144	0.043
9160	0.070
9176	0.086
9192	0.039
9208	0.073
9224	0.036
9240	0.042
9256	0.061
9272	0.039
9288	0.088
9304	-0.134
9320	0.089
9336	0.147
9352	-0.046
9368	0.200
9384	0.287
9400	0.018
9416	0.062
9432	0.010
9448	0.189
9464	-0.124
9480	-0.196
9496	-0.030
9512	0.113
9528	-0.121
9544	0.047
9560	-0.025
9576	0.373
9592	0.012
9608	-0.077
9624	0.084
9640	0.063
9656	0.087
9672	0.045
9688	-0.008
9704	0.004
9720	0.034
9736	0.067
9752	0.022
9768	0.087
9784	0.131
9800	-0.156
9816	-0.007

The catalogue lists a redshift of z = 1.223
